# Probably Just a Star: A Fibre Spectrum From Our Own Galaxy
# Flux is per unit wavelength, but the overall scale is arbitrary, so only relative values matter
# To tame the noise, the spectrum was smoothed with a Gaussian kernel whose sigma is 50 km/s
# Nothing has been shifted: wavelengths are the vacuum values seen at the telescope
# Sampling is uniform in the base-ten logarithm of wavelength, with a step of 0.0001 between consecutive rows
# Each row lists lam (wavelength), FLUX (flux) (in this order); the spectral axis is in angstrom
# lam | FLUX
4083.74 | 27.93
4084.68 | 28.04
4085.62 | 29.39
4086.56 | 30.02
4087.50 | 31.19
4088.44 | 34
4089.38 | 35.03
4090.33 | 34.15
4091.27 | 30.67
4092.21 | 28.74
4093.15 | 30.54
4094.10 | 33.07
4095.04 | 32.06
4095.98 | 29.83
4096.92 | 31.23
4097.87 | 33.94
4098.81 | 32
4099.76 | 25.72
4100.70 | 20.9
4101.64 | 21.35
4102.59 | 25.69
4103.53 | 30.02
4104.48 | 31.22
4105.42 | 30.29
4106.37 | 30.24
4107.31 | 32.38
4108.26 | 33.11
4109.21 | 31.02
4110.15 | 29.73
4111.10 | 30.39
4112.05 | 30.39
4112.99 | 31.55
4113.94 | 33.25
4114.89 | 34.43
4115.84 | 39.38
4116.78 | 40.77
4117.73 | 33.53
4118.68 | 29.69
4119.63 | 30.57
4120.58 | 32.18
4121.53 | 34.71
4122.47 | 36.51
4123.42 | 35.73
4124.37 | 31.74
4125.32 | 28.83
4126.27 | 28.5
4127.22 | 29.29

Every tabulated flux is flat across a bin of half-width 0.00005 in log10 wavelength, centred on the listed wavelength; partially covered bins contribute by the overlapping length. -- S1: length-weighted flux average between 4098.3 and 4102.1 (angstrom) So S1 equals 25.1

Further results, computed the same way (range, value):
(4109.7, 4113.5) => 30.5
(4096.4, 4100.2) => 30.7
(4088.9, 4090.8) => 34.5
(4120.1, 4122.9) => 34.5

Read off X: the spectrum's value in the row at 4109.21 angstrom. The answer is 31.02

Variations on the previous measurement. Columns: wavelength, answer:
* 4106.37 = 30.24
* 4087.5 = 31.19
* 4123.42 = 35.73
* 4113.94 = 33.25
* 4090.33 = 34.15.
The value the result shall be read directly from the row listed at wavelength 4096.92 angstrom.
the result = 31.23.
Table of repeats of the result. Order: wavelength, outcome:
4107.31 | 32.38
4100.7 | 20.9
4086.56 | 30.02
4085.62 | 29.39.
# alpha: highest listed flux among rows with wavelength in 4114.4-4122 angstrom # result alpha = 40.77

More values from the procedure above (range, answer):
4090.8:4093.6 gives 30.67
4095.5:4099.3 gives 33.94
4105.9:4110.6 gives 33.11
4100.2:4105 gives 31.22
